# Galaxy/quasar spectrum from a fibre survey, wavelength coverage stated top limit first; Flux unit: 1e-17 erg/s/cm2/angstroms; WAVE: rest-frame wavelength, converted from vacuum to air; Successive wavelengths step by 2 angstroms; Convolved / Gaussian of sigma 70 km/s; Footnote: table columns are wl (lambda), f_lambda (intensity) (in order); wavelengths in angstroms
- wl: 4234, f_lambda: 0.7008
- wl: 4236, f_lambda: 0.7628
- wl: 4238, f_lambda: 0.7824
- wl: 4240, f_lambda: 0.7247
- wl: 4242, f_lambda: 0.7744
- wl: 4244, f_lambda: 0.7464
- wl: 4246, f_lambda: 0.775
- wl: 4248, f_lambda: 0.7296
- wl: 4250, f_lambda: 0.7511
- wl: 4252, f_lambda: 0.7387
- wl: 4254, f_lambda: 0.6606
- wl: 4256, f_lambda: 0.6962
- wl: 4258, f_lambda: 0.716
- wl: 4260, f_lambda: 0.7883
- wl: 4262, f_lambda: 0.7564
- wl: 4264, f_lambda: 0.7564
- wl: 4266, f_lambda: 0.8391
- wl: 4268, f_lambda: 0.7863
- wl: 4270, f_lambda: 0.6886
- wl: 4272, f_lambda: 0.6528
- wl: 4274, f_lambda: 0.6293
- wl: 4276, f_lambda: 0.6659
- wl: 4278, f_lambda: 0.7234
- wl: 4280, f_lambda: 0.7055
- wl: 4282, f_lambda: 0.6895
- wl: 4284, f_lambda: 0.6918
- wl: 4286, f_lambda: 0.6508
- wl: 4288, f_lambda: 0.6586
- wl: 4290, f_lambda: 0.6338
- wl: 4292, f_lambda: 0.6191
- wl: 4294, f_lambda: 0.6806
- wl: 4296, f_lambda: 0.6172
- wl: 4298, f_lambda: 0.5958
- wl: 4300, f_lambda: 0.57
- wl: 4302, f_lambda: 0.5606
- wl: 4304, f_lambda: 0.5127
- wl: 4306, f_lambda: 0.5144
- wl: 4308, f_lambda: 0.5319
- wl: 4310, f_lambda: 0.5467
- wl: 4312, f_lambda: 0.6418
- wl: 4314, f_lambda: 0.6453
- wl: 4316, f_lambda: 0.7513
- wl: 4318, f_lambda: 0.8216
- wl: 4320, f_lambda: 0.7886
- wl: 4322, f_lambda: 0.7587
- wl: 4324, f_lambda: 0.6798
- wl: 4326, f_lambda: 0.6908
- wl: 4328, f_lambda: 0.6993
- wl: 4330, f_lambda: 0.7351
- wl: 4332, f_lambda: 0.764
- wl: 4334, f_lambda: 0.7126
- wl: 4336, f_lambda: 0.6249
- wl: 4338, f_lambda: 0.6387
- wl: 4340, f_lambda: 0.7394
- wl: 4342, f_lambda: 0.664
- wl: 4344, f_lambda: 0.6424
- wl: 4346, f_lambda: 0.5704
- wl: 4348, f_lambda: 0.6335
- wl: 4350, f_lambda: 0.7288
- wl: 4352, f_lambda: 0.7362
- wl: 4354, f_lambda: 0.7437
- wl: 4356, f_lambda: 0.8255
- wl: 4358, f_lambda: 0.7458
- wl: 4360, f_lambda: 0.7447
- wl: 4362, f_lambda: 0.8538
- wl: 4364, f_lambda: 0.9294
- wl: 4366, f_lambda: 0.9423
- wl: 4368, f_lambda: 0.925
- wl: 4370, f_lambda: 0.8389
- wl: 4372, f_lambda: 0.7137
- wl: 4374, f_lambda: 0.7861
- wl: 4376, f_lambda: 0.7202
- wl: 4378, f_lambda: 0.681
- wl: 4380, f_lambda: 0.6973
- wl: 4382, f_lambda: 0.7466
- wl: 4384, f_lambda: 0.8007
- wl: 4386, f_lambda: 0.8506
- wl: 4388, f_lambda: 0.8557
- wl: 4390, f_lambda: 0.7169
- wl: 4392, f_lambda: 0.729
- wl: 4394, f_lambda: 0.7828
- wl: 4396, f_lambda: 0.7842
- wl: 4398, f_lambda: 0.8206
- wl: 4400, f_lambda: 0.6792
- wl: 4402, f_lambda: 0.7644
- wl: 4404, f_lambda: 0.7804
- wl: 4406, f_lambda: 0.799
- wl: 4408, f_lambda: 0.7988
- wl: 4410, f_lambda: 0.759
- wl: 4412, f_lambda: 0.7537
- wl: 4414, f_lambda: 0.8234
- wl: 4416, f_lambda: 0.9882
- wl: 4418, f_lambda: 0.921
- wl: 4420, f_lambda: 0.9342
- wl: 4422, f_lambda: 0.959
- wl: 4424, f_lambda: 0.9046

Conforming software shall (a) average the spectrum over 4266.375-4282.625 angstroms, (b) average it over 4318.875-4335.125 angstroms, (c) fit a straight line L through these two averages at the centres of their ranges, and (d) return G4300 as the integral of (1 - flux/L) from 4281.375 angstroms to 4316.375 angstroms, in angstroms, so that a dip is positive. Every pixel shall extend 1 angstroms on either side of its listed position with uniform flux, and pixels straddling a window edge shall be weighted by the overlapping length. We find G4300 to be 4.81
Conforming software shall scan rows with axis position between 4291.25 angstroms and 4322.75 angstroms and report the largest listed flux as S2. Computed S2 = 0.8216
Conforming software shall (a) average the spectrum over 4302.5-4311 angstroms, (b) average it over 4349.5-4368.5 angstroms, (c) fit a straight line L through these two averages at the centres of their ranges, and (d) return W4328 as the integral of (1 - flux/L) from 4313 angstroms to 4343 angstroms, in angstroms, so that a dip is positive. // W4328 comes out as -3.4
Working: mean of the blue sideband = 0.528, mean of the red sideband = 0.817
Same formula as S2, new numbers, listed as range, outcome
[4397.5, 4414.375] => 0.8234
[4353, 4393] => 0.9423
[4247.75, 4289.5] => 0.8391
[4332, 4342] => 0.764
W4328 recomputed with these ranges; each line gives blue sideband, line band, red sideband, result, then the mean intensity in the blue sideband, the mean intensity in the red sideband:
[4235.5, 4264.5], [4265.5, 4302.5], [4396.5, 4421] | 4.6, 0.743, 0.818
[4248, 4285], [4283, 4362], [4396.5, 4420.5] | 8.9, 0.719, 0.815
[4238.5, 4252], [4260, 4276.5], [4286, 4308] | -1.1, 0.751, 0.596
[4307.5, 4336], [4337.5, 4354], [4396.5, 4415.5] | 1.1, 0.698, 0.781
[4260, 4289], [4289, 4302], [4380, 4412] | 1.9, 0.71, 0.775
